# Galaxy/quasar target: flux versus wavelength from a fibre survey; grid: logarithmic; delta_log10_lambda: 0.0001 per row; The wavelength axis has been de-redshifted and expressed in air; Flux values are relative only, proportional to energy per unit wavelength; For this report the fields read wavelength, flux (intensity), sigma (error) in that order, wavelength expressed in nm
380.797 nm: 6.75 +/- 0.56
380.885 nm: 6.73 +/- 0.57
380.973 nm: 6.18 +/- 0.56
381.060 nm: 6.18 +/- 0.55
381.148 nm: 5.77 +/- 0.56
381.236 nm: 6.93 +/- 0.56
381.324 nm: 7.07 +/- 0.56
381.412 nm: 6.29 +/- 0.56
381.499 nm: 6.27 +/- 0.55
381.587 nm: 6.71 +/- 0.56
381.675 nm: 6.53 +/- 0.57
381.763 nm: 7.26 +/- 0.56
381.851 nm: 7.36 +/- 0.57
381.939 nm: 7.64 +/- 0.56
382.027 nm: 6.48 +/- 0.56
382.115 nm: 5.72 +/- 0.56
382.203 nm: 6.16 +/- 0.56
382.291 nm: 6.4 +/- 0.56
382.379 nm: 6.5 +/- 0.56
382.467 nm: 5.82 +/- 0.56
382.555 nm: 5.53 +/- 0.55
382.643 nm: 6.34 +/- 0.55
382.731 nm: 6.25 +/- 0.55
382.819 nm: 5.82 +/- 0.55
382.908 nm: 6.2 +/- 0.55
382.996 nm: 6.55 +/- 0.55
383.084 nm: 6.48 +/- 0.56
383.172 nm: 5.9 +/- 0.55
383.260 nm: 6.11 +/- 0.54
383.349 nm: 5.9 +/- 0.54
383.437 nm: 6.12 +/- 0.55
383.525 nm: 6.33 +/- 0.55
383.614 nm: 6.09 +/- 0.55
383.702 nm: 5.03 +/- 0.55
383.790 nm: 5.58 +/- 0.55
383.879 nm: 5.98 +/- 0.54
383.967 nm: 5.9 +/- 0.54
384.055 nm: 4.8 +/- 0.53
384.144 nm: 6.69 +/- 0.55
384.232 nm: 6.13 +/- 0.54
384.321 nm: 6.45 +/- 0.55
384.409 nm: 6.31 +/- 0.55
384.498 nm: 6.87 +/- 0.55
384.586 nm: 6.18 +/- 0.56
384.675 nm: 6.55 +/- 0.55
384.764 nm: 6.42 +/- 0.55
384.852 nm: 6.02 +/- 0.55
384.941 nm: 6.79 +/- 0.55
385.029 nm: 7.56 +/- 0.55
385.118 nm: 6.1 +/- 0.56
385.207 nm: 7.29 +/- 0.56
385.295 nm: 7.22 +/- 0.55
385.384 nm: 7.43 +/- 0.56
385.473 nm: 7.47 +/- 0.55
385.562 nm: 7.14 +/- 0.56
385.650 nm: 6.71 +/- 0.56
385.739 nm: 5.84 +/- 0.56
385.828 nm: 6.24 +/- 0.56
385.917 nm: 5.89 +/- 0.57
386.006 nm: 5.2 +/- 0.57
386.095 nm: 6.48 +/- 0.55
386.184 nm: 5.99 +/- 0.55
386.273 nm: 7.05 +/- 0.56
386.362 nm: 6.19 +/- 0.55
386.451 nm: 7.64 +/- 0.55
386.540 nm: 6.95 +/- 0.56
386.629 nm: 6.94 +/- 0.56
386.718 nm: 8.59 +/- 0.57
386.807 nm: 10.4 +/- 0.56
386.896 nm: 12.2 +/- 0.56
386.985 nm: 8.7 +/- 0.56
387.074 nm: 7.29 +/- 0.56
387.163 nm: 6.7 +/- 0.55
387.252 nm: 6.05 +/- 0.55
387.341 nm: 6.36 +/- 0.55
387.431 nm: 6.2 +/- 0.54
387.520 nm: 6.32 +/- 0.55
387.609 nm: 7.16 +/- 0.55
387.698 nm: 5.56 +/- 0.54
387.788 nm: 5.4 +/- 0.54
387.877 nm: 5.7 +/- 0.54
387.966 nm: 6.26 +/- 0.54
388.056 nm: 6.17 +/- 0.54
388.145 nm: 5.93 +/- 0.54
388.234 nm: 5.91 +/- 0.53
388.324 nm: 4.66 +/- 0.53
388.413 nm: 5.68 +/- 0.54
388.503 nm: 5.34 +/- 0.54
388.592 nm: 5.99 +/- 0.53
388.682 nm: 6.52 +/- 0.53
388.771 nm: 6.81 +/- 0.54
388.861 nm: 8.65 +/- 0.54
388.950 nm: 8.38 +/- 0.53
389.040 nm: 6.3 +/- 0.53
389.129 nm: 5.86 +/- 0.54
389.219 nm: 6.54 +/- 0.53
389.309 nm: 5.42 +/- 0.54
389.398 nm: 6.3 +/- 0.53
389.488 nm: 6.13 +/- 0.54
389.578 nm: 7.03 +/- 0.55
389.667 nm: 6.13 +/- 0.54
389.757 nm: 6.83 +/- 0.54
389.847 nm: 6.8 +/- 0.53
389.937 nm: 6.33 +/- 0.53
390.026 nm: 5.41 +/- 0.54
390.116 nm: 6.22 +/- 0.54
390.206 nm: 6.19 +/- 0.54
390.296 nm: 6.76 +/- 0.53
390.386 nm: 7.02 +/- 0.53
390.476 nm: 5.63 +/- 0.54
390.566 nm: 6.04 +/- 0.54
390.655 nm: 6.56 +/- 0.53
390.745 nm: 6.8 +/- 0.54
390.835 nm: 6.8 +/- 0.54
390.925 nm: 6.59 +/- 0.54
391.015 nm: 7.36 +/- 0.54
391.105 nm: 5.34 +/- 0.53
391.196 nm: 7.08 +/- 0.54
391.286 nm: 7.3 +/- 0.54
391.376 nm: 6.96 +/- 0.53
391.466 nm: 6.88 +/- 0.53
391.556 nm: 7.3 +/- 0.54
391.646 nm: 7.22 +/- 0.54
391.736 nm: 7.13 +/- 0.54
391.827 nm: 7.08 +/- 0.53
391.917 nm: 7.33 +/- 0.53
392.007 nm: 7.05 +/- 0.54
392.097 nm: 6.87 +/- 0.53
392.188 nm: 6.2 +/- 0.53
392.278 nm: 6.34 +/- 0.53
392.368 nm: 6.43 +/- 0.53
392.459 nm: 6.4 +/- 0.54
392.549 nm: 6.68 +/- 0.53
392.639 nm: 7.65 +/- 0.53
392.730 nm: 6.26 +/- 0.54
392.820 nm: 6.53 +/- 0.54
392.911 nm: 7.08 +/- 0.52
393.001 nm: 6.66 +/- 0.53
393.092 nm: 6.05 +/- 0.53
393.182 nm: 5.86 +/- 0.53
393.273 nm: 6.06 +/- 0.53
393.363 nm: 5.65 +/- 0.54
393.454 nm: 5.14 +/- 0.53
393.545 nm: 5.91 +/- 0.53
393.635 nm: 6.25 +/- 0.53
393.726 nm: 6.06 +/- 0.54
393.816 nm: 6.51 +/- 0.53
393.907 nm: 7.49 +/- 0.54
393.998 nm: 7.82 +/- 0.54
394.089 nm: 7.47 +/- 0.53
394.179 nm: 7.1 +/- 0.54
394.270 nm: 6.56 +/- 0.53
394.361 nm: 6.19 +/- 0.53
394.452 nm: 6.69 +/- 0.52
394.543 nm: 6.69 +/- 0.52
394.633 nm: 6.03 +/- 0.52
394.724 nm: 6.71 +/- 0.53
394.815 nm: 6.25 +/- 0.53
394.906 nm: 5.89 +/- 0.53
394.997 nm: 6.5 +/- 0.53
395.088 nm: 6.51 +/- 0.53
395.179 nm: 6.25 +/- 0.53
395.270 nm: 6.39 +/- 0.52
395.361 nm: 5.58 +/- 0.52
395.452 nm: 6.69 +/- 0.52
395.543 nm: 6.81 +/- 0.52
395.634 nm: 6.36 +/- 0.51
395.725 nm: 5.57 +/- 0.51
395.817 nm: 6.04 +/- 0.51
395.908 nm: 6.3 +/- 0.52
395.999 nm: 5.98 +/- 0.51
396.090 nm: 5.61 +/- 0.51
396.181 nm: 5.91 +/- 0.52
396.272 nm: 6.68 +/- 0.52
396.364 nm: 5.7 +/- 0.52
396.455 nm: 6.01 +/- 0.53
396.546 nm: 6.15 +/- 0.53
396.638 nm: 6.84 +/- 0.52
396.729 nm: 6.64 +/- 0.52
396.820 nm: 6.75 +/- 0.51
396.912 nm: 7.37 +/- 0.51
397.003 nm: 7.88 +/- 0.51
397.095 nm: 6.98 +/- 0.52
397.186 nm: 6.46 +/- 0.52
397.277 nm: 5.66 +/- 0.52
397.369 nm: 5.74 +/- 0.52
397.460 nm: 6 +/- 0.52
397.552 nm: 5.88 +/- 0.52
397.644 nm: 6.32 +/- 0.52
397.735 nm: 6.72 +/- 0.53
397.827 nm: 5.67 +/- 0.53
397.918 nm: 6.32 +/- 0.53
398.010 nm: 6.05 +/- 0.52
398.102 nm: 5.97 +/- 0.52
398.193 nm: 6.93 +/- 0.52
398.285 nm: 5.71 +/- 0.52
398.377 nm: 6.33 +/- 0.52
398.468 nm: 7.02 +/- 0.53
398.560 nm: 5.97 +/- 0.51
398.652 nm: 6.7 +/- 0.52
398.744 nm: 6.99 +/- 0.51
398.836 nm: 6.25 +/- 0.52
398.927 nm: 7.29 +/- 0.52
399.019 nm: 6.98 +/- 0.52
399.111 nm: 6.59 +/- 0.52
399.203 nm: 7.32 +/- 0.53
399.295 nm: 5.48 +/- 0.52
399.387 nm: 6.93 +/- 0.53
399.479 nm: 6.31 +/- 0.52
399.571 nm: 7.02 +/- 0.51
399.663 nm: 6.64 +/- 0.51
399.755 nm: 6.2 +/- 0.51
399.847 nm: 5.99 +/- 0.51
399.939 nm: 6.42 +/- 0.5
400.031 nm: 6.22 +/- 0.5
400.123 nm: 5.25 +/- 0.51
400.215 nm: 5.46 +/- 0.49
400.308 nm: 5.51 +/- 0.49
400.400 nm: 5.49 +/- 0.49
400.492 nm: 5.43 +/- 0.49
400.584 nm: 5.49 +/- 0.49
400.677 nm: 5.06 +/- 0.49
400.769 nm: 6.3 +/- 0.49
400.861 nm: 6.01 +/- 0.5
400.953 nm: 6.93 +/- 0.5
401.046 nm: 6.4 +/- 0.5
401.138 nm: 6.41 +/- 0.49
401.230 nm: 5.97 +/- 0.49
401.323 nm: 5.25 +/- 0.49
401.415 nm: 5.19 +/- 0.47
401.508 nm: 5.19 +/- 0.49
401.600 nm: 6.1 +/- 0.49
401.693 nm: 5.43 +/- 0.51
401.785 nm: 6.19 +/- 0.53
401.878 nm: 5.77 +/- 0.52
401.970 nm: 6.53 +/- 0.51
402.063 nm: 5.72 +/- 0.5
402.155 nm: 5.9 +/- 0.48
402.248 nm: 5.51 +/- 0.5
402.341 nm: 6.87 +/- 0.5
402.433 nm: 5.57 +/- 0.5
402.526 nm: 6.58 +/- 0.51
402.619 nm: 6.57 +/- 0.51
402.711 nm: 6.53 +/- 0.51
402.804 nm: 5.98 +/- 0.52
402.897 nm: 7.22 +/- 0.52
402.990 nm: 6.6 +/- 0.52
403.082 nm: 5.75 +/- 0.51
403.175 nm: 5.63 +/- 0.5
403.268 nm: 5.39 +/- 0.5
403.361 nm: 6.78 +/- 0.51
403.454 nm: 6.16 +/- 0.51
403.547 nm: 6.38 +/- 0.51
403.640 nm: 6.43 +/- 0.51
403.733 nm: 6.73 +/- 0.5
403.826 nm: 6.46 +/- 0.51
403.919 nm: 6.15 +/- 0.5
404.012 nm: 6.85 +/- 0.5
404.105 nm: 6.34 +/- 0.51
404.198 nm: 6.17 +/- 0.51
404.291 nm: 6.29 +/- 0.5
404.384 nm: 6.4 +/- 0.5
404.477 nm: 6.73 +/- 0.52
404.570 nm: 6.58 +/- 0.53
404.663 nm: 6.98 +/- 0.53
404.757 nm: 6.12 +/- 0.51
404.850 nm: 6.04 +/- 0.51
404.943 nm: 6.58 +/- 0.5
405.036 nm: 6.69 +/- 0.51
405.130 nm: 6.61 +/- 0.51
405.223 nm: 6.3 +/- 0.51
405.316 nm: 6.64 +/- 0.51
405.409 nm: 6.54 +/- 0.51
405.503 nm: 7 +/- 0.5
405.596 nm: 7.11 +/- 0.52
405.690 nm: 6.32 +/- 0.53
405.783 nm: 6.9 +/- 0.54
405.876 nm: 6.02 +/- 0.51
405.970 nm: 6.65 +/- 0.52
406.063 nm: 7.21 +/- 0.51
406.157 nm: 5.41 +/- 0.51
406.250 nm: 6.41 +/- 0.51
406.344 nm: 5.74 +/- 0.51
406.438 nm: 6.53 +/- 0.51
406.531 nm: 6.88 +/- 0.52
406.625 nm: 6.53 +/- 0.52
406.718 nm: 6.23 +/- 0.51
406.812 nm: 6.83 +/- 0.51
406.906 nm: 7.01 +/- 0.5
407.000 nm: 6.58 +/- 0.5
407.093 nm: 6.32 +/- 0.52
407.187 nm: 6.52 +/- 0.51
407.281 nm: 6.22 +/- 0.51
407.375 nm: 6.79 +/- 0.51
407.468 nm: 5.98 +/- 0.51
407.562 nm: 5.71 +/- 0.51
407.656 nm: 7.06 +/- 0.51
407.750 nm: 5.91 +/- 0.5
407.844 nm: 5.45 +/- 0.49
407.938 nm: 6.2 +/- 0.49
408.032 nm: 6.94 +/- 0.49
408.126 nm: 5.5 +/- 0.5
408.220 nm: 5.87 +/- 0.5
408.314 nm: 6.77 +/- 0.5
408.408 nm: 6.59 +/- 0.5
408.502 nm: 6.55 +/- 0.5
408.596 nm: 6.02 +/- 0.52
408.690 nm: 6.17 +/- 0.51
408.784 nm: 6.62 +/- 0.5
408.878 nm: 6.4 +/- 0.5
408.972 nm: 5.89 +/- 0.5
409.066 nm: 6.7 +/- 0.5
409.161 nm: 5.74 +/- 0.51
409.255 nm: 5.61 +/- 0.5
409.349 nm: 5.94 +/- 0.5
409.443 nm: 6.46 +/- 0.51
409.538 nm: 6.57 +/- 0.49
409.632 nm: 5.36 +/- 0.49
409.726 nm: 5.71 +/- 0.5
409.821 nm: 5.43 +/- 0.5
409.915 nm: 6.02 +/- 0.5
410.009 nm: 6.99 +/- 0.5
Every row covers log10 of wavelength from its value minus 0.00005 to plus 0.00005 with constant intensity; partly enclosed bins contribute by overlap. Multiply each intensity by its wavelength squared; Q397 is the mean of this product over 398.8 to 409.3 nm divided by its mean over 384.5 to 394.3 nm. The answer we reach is 1.02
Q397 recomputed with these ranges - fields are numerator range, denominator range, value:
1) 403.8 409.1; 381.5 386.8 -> 1.11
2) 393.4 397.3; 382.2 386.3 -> 1.08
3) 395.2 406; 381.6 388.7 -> 1.05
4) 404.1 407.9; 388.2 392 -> 1.07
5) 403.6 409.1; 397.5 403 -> 1.07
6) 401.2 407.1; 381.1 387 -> 1.06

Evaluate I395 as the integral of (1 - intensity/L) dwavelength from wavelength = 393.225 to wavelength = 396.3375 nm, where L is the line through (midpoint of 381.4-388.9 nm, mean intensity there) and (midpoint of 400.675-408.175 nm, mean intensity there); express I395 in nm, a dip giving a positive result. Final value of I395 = 0.03 nm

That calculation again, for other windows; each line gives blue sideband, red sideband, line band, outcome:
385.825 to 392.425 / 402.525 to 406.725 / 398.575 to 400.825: 0.102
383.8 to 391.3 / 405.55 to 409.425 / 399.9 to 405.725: 0.198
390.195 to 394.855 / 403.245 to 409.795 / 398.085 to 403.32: 0.259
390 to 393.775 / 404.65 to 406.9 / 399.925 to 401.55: 0.188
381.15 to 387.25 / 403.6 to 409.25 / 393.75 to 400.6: 0.140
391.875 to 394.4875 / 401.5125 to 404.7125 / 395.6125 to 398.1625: 0.069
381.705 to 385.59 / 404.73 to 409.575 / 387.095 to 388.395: 0.069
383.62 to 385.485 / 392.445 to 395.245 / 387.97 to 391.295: 0.028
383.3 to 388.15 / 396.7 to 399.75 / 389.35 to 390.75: 0.046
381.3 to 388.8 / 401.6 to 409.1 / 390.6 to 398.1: -0.066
